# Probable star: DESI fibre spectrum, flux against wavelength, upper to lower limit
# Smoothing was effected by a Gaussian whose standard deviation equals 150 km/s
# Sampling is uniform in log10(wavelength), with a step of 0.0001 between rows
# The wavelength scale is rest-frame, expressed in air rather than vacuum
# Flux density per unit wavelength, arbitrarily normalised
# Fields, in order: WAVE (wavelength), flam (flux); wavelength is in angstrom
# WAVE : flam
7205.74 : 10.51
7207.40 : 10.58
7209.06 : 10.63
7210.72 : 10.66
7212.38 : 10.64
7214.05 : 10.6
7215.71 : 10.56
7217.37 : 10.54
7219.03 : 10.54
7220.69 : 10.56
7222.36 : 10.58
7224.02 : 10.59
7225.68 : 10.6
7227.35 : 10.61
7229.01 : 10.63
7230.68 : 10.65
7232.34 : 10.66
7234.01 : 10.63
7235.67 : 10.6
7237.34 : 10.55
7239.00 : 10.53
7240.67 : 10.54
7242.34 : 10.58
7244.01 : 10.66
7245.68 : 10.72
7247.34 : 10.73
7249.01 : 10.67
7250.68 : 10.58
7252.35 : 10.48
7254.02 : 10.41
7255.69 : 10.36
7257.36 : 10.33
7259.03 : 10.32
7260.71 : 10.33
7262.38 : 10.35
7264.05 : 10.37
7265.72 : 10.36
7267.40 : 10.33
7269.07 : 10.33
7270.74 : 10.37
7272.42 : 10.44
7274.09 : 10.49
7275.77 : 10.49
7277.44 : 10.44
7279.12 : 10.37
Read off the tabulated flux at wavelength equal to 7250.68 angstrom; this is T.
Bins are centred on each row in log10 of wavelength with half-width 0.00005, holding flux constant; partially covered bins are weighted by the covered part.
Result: 10.58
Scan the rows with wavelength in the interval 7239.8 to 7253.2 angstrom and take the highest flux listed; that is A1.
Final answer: 10.73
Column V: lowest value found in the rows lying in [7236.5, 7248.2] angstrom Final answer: 10.53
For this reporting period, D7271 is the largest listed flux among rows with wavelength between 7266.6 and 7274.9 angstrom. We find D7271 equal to 10.49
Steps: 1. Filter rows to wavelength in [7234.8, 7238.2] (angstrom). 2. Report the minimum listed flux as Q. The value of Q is 10.55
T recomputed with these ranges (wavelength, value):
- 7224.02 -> 10.59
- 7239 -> 10.53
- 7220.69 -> 10.56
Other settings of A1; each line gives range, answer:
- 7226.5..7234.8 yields 10.66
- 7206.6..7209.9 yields 10.63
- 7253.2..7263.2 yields 10.41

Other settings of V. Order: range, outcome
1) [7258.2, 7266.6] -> 10.32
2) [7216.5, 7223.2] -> 10.54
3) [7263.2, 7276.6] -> 10.33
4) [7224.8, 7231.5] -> 10.6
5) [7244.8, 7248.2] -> 10.72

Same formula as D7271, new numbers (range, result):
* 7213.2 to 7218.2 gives 10.6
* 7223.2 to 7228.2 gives 10.61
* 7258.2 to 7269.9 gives 10.37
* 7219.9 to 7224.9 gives 10.59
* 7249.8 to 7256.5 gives 10.58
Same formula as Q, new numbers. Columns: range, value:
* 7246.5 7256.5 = 10.36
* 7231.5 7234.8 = 10.63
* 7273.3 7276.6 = 10.49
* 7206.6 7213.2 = 10.58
